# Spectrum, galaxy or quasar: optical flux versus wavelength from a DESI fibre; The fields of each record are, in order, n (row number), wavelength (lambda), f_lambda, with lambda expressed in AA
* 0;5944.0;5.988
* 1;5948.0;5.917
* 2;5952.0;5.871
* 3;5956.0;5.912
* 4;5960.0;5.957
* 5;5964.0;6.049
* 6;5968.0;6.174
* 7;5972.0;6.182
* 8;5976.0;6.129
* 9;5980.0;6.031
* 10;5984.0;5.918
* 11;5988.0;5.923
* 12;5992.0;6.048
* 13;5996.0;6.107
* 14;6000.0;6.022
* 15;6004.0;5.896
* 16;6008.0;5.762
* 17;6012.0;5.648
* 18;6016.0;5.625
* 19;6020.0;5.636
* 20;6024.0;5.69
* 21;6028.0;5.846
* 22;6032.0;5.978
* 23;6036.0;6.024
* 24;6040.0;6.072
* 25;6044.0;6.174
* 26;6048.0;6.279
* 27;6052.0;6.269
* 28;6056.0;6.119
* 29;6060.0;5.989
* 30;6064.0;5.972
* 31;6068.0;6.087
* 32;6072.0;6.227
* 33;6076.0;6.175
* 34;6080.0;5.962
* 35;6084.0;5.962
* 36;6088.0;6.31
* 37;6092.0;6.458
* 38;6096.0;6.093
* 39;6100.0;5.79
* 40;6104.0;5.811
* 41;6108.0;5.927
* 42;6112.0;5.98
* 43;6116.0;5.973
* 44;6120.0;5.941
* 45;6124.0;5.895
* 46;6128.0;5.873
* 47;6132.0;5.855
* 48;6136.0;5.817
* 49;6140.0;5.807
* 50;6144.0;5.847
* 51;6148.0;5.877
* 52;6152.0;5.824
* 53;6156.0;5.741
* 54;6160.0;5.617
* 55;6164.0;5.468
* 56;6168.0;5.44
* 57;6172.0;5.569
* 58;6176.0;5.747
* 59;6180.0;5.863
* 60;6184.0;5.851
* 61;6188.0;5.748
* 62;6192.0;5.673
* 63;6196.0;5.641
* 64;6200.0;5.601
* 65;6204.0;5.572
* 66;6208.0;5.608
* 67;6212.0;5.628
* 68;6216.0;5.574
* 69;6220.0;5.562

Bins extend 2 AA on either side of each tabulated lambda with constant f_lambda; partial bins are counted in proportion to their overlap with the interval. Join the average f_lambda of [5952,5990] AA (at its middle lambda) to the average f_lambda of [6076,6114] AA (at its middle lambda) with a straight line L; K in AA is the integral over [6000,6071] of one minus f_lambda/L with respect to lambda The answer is 0.9 AA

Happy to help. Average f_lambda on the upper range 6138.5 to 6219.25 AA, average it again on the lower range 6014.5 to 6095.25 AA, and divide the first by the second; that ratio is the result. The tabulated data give 0.94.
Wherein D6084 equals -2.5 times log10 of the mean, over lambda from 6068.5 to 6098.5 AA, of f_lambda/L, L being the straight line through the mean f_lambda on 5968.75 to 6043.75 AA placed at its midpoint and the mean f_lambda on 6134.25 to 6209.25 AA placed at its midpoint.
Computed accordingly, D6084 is -0.06 mag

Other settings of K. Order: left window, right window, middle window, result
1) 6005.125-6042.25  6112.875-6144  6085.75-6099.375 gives -0.87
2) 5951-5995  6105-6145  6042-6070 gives -0.83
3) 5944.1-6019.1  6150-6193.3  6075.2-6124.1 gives -2.00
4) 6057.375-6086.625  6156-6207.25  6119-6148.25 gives -0.15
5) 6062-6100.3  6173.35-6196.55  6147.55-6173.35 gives 0.91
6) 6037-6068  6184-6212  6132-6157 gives 0.00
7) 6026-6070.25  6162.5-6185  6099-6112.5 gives 0.02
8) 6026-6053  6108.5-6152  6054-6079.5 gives -0.26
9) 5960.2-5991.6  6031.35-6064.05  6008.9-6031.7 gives 1.40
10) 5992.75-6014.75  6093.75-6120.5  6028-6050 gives -0.66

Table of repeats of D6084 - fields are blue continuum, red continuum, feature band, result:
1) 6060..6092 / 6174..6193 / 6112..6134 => 0.01 mag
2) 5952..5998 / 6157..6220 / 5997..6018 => 0.03 mag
